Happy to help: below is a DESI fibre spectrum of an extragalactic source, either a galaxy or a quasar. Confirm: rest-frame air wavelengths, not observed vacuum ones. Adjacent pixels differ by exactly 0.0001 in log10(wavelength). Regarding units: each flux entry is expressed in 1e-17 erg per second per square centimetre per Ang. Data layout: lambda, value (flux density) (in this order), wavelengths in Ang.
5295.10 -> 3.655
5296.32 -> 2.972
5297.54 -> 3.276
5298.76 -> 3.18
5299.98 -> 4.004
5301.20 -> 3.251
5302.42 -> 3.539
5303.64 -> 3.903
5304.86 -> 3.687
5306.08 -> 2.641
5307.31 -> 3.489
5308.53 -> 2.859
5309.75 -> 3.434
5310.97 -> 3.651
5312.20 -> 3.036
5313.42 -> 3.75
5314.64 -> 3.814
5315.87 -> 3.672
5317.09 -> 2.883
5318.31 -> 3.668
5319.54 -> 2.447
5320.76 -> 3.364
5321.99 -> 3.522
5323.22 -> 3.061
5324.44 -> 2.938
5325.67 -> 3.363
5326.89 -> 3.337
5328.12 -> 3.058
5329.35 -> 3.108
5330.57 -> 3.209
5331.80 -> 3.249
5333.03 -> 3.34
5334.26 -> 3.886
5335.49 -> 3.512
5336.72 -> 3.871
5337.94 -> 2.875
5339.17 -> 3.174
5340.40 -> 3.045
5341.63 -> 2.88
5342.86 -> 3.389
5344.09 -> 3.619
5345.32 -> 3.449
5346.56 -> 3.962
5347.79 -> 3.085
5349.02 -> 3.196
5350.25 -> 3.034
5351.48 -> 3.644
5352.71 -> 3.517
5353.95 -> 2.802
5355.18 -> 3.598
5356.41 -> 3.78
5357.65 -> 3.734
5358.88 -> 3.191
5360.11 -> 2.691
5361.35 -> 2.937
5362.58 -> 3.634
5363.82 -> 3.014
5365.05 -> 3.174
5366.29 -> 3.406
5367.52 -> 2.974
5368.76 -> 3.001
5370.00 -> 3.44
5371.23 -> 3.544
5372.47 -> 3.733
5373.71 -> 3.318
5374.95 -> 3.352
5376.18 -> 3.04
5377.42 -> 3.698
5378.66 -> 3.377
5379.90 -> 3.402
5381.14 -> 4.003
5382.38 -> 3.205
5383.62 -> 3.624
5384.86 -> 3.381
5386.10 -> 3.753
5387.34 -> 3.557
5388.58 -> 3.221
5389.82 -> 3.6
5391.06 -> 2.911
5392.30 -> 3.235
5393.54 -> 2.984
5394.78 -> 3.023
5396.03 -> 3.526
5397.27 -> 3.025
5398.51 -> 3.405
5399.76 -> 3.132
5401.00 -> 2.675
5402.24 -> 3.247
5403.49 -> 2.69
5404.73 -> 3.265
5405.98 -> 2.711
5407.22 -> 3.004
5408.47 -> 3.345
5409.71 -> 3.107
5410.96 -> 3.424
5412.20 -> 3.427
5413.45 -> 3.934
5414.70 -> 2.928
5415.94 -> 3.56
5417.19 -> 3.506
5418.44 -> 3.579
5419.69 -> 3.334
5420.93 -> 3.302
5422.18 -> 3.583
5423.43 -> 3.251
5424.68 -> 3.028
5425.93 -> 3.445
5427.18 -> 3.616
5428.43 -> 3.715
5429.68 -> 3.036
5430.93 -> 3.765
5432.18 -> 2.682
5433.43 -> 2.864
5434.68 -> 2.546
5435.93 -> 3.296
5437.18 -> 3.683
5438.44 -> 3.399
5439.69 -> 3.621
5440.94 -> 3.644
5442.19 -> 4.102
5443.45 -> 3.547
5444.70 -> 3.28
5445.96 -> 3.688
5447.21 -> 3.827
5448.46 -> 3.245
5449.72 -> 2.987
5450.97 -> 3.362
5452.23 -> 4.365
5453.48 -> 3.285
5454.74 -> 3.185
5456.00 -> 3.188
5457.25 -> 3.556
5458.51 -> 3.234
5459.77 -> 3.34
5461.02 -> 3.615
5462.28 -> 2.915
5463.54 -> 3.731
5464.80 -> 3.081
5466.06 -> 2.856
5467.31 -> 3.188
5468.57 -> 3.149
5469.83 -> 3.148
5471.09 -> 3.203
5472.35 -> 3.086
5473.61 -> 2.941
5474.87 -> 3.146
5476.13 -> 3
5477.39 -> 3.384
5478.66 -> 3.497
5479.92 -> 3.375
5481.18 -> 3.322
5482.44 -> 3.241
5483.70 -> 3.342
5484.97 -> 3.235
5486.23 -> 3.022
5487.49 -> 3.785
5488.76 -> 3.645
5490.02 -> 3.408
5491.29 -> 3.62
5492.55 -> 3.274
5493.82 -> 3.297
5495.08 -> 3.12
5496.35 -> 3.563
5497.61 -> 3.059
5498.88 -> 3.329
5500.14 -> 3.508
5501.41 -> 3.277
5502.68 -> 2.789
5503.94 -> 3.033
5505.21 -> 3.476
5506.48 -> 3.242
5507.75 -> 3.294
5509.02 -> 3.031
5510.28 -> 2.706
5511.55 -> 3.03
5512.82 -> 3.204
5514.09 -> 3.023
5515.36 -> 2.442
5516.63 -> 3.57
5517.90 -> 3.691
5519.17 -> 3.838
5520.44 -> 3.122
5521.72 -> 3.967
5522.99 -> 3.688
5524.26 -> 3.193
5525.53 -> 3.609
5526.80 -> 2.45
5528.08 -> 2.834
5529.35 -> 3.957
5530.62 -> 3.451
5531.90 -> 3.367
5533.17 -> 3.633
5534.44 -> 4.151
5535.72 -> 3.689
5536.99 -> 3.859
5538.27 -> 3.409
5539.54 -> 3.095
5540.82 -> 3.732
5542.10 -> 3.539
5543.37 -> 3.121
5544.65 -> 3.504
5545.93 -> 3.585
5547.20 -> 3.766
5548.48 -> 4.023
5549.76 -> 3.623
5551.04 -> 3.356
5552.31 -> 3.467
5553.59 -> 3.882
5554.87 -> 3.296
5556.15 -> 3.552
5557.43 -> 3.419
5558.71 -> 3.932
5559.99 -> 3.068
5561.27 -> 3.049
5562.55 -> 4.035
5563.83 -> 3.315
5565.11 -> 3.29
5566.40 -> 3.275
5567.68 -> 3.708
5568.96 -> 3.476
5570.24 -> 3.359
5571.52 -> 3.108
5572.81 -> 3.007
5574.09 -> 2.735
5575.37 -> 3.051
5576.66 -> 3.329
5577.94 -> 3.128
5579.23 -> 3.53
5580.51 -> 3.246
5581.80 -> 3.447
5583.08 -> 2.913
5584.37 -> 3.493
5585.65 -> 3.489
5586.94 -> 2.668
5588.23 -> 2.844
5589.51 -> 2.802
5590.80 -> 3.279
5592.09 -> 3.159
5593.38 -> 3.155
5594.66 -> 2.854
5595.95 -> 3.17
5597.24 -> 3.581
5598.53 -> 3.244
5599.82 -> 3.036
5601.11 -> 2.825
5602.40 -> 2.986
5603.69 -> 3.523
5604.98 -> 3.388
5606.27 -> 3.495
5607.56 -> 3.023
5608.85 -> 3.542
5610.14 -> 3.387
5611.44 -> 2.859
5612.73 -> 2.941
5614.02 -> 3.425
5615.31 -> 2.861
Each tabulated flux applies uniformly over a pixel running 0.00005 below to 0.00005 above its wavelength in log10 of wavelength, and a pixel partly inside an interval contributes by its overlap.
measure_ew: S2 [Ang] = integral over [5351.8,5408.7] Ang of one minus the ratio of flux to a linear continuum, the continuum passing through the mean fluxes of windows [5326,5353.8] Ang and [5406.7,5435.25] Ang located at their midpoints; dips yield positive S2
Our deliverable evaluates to 0.63 Ang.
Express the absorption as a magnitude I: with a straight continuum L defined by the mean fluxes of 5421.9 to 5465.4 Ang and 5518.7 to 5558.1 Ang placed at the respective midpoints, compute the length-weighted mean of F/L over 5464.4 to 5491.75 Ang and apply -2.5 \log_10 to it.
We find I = 0.06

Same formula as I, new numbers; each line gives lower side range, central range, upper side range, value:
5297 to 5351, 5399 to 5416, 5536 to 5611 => 0.057 mag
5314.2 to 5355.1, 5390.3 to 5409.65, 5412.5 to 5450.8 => 0.096 mag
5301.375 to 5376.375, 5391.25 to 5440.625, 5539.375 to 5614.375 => 0.021 mag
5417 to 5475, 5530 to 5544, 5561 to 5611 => -0.089 mag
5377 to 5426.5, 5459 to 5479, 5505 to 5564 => 0.056 mag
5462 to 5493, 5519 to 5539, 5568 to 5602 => -0.094 mag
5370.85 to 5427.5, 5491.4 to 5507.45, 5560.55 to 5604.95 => 0.000 mag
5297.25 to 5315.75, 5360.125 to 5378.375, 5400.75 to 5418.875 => 0.010 mag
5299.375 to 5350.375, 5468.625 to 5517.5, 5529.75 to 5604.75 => 0.041 mag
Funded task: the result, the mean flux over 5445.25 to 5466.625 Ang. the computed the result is 3.38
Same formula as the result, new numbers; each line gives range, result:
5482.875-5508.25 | 3.31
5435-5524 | 3.33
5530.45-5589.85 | 3.4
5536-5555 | 3.56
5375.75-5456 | 3.35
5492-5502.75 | 3.27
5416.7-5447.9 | 3.41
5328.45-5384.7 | 3.35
